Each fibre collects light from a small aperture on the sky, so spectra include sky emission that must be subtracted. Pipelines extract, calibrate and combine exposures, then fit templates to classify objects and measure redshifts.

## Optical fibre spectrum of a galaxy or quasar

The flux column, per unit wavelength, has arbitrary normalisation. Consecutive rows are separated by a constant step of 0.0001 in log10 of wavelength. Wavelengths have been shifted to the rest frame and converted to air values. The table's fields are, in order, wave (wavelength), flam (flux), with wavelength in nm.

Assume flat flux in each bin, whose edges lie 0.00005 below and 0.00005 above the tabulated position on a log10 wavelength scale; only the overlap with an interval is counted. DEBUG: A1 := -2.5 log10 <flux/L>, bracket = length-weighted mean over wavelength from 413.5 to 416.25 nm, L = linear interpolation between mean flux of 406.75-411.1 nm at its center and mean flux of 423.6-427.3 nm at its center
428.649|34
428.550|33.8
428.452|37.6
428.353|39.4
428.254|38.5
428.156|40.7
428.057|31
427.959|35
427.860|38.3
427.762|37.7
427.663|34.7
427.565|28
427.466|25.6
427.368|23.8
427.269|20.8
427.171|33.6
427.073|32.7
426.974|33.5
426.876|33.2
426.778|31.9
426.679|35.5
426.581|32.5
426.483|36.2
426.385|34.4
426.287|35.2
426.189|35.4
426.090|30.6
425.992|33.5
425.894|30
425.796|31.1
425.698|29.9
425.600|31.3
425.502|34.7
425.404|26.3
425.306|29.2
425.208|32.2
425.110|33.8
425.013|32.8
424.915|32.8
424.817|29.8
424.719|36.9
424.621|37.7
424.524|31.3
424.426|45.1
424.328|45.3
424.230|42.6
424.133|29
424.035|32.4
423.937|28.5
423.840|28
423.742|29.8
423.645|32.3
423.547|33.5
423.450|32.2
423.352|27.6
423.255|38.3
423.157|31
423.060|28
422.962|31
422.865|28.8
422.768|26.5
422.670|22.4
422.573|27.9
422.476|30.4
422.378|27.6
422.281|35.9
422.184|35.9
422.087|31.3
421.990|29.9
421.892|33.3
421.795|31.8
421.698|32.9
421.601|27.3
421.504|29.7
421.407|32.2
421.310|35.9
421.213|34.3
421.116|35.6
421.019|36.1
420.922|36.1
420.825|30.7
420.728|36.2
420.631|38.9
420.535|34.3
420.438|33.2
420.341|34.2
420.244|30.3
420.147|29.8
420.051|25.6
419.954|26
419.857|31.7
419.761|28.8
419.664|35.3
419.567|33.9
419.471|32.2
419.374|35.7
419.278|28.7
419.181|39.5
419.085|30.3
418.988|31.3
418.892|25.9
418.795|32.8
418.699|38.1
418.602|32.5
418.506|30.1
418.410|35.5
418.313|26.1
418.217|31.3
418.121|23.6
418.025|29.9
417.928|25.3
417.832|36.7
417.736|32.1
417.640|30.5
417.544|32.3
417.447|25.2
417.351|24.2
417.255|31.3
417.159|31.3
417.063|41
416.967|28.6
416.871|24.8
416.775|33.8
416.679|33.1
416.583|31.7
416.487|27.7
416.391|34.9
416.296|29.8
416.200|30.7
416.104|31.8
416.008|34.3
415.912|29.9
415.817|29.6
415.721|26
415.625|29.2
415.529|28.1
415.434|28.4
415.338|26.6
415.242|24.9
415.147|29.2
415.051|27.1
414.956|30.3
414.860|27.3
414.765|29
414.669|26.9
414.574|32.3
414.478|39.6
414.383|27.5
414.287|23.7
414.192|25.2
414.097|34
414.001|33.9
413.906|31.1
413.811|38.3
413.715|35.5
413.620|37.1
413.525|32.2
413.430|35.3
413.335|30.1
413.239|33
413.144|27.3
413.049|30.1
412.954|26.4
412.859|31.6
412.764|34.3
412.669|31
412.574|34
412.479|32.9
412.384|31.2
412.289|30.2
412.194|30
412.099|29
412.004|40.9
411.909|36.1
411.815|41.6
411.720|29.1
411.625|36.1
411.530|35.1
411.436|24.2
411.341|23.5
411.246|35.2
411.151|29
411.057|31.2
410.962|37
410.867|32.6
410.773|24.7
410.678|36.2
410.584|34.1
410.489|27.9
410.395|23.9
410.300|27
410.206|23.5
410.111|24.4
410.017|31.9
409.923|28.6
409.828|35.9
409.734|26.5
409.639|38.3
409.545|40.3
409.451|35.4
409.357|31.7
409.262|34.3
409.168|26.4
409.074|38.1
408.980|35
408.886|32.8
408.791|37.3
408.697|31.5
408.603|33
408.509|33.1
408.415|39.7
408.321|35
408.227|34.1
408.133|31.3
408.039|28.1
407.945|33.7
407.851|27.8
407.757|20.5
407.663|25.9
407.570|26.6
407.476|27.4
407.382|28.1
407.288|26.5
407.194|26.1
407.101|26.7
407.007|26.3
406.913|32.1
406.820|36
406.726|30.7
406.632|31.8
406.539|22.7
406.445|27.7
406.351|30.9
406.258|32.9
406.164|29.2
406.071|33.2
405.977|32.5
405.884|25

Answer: 0.049 mag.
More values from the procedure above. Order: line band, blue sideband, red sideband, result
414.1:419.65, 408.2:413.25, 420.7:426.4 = 0.063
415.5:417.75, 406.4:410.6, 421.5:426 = 0.028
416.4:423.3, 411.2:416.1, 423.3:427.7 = 0.011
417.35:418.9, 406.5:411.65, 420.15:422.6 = 0.066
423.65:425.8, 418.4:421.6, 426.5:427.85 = -0.047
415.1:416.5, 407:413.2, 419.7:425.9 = 0.077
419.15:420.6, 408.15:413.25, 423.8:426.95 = 0.033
